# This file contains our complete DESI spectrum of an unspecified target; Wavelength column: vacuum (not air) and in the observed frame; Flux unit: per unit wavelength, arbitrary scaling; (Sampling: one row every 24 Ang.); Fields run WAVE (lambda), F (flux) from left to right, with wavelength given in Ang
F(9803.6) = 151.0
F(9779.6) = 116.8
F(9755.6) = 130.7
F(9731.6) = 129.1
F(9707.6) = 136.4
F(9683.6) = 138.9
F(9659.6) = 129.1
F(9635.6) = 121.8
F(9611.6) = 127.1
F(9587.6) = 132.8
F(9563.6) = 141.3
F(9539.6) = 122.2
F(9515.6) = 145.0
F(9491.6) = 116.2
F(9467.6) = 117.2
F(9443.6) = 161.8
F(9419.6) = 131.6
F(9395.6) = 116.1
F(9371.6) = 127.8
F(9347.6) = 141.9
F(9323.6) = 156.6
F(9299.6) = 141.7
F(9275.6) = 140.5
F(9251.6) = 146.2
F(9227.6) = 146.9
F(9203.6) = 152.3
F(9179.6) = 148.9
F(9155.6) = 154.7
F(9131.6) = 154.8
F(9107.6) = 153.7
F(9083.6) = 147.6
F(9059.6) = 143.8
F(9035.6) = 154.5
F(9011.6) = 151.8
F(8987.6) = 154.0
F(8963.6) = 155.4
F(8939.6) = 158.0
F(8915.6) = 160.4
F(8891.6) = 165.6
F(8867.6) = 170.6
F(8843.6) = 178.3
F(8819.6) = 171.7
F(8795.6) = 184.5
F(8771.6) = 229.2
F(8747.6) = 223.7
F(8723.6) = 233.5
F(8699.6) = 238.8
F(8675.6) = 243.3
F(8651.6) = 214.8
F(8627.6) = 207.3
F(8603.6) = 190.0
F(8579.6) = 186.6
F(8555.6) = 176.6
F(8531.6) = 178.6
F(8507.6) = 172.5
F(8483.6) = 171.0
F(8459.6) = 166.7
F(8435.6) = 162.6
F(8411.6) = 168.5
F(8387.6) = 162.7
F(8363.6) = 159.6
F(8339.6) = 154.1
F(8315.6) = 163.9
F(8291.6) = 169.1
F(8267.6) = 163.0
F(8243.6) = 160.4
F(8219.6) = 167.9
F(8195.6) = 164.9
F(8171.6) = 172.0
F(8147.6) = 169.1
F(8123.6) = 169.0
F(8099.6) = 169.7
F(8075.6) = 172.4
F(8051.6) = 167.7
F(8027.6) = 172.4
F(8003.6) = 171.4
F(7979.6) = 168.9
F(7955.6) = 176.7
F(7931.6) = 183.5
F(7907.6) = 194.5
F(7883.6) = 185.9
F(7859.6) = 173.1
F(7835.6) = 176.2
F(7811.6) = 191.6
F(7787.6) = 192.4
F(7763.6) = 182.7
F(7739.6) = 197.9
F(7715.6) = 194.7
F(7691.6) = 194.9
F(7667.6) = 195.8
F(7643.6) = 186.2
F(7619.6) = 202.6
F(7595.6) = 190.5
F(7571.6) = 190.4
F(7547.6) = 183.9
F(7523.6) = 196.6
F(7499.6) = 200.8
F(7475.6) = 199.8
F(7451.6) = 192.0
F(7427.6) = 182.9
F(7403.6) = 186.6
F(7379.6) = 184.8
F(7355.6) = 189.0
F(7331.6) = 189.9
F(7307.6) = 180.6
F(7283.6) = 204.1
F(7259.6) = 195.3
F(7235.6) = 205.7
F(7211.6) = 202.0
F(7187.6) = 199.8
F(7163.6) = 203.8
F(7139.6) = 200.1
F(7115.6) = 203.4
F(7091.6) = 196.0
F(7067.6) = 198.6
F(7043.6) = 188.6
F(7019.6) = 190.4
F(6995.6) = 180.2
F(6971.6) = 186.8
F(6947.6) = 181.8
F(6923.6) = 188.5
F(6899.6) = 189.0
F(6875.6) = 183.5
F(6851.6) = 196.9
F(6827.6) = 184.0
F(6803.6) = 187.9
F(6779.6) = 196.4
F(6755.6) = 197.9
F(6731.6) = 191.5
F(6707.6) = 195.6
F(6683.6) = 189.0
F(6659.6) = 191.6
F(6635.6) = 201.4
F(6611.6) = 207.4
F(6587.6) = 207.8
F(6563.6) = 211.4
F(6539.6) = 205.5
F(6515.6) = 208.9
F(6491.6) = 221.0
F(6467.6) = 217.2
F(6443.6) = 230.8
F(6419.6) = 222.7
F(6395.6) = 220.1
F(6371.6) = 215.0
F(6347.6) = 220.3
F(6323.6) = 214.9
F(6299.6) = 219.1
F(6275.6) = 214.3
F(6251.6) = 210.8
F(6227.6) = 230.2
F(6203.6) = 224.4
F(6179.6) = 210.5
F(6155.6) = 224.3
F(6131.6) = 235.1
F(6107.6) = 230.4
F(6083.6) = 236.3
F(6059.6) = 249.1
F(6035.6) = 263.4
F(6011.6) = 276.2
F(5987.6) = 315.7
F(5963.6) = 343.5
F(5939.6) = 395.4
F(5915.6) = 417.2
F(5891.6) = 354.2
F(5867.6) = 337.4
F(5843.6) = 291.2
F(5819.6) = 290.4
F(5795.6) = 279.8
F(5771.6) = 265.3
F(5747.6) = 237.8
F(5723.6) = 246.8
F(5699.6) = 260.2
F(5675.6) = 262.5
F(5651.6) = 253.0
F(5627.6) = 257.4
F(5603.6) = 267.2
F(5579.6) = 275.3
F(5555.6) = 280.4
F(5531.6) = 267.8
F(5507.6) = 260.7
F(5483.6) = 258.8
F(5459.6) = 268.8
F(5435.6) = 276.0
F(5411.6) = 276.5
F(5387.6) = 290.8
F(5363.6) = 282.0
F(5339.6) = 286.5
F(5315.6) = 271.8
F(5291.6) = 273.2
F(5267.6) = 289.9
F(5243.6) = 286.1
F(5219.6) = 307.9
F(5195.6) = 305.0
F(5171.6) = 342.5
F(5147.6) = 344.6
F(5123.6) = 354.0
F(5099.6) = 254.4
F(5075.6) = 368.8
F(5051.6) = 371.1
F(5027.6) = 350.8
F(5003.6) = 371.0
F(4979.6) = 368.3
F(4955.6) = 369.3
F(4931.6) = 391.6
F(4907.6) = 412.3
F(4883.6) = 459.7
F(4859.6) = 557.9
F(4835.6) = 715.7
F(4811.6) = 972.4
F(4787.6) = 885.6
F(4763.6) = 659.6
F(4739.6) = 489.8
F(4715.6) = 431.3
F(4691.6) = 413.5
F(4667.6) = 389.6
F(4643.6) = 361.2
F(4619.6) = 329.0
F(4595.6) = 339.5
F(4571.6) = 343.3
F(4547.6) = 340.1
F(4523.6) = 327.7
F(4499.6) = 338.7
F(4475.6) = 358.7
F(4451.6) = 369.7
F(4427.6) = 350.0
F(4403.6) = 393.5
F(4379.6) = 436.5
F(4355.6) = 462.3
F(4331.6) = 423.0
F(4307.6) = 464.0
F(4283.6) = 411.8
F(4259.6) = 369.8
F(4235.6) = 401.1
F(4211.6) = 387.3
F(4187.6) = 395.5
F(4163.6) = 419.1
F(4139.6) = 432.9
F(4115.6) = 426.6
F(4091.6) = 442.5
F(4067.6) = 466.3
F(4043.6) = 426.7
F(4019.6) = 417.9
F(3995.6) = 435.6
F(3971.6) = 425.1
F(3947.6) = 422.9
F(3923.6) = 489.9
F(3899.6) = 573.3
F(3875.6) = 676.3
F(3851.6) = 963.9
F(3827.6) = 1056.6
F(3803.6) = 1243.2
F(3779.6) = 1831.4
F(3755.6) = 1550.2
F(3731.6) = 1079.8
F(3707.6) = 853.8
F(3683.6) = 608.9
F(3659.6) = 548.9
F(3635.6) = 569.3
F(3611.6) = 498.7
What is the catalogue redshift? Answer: 2.103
